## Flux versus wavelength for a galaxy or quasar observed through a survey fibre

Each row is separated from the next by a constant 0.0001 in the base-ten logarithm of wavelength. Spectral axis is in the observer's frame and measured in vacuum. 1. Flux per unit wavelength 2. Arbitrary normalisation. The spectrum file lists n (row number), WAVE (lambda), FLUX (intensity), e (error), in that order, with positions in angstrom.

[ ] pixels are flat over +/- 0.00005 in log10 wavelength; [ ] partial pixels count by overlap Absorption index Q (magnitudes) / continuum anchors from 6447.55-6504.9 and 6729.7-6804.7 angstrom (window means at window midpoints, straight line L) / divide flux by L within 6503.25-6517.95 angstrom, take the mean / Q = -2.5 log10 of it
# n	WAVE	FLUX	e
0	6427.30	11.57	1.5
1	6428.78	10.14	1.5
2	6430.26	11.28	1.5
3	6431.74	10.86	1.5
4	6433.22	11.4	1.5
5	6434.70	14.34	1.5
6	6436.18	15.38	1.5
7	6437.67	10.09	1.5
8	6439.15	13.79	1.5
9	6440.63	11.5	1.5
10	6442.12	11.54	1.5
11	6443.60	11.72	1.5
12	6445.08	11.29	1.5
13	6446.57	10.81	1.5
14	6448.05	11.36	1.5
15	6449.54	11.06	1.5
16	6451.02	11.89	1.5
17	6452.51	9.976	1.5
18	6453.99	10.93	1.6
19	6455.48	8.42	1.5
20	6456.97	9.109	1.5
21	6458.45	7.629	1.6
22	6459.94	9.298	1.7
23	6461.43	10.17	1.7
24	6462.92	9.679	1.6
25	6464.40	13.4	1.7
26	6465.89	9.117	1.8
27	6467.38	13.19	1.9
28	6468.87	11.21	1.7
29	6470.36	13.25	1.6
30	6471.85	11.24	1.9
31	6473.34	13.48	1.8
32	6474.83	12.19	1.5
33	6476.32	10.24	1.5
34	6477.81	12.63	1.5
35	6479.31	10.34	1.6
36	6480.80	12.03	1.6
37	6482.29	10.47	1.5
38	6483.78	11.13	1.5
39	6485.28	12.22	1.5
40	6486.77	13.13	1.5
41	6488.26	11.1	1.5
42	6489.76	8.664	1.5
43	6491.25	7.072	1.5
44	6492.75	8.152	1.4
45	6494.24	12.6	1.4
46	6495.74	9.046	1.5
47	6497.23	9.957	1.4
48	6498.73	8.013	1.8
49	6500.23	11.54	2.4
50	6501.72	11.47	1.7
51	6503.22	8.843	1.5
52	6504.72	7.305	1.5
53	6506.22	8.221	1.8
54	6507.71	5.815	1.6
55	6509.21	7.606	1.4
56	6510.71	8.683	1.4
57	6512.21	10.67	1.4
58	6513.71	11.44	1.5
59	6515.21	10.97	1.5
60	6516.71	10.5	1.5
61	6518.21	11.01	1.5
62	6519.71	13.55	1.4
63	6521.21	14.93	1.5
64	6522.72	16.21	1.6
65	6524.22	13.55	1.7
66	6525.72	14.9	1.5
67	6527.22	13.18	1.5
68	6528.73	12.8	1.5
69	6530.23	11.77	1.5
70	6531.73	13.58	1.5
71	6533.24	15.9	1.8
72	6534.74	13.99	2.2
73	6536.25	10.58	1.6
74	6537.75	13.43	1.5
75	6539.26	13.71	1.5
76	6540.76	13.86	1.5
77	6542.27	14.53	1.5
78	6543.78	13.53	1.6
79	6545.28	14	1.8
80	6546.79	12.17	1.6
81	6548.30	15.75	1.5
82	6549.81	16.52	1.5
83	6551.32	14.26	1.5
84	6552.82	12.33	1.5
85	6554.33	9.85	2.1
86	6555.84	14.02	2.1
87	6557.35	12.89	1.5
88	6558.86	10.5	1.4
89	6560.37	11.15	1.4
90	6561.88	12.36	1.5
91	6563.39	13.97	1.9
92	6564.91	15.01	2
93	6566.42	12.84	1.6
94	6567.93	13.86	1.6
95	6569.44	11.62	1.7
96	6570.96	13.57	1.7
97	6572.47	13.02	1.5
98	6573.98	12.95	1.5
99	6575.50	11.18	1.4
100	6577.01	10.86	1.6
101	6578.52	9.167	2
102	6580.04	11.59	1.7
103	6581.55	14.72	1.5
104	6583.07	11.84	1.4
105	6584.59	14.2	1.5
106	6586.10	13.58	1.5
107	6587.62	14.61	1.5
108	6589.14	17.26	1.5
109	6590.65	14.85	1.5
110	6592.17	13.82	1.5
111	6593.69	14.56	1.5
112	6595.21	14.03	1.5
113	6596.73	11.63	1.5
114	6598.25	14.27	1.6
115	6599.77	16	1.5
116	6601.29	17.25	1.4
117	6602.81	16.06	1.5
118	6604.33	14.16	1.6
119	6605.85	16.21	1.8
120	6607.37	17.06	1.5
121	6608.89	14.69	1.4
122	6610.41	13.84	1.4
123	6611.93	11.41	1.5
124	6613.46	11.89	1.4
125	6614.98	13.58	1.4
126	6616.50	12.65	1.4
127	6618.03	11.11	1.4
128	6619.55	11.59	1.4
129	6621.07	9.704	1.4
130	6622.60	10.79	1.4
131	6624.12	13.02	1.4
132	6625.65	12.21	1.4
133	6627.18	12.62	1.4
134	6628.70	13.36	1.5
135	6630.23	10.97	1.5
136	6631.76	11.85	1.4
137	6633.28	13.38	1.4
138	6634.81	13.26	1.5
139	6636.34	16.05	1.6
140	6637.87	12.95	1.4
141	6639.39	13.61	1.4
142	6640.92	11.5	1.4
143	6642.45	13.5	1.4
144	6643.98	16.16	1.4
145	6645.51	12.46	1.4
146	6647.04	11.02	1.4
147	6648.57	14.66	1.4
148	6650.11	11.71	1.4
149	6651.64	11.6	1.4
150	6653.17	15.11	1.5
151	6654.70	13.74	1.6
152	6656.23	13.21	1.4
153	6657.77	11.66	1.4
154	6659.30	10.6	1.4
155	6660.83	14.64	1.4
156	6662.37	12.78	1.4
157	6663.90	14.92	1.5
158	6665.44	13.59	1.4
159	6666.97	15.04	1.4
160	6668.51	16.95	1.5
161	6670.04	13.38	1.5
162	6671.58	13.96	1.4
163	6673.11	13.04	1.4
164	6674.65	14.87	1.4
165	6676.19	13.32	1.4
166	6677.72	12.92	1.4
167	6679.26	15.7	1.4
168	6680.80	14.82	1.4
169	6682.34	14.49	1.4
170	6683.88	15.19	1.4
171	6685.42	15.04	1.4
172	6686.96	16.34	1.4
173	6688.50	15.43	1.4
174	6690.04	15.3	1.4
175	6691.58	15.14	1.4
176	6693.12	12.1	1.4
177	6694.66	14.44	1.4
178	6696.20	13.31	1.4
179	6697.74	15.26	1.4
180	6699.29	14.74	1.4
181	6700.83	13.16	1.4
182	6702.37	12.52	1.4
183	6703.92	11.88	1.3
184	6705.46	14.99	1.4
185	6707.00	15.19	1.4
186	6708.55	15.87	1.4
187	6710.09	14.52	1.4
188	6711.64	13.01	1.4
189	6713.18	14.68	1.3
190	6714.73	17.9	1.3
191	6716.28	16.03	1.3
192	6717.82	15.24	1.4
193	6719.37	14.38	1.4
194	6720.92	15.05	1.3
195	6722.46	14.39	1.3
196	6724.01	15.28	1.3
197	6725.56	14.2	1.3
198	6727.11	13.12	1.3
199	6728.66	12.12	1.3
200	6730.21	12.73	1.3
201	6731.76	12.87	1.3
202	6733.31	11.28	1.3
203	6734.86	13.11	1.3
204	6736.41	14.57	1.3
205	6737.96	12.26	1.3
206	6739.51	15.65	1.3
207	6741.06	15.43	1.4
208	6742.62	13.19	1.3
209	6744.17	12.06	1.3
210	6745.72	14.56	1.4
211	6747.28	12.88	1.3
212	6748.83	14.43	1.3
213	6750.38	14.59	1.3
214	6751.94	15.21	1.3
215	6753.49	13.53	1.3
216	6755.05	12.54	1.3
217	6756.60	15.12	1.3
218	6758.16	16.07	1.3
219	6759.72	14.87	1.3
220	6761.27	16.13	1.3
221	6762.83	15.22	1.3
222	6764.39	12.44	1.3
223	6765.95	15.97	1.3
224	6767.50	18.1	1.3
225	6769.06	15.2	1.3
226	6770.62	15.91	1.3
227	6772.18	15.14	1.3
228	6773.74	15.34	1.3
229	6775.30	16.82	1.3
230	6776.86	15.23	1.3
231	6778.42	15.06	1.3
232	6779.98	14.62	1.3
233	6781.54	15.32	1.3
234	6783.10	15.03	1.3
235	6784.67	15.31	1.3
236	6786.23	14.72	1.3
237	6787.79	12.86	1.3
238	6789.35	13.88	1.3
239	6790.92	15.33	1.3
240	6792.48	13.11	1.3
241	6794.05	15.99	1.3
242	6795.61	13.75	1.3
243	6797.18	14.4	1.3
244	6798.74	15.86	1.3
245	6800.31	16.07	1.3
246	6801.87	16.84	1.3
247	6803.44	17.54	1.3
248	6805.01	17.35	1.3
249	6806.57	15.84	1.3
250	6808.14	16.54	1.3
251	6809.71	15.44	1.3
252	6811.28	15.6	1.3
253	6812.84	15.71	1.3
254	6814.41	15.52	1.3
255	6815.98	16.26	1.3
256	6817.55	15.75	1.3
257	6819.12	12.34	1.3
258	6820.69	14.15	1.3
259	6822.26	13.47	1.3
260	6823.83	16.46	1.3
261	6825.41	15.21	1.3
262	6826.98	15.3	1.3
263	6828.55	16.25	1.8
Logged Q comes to 0.22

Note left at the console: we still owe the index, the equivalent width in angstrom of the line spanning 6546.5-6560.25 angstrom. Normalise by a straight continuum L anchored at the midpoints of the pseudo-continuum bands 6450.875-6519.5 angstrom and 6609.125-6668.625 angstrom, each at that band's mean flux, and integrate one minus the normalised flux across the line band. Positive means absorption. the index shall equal -1.9 angstrom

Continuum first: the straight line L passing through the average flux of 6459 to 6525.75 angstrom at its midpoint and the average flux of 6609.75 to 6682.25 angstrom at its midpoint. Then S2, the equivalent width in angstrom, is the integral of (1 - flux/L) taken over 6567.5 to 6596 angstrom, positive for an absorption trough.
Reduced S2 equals -2.42 angstrom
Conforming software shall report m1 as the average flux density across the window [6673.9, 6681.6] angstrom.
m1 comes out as 14.3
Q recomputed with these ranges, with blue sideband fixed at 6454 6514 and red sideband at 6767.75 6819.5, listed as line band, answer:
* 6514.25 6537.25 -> -0.20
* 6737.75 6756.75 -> 0.05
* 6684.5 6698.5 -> -0.08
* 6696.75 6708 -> -0.01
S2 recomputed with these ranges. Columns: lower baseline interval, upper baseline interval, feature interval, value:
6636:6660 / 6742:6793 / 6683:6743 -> -1.42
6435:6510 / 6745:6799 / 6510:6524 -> -1.00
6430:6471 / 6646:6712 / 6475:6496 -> 1.64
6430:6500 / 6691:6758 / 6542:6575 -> -2.91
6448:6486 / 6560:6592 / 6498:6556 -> 0.07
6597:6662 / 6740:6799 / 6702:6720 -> -0.77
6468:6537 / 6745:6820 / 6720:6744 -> 1.33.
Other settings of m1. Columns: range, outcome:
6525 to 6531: 13.2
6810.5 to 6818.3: 15.8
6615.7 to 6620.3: 11.8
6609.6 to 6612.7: 12.6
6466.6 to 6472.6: 12.2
